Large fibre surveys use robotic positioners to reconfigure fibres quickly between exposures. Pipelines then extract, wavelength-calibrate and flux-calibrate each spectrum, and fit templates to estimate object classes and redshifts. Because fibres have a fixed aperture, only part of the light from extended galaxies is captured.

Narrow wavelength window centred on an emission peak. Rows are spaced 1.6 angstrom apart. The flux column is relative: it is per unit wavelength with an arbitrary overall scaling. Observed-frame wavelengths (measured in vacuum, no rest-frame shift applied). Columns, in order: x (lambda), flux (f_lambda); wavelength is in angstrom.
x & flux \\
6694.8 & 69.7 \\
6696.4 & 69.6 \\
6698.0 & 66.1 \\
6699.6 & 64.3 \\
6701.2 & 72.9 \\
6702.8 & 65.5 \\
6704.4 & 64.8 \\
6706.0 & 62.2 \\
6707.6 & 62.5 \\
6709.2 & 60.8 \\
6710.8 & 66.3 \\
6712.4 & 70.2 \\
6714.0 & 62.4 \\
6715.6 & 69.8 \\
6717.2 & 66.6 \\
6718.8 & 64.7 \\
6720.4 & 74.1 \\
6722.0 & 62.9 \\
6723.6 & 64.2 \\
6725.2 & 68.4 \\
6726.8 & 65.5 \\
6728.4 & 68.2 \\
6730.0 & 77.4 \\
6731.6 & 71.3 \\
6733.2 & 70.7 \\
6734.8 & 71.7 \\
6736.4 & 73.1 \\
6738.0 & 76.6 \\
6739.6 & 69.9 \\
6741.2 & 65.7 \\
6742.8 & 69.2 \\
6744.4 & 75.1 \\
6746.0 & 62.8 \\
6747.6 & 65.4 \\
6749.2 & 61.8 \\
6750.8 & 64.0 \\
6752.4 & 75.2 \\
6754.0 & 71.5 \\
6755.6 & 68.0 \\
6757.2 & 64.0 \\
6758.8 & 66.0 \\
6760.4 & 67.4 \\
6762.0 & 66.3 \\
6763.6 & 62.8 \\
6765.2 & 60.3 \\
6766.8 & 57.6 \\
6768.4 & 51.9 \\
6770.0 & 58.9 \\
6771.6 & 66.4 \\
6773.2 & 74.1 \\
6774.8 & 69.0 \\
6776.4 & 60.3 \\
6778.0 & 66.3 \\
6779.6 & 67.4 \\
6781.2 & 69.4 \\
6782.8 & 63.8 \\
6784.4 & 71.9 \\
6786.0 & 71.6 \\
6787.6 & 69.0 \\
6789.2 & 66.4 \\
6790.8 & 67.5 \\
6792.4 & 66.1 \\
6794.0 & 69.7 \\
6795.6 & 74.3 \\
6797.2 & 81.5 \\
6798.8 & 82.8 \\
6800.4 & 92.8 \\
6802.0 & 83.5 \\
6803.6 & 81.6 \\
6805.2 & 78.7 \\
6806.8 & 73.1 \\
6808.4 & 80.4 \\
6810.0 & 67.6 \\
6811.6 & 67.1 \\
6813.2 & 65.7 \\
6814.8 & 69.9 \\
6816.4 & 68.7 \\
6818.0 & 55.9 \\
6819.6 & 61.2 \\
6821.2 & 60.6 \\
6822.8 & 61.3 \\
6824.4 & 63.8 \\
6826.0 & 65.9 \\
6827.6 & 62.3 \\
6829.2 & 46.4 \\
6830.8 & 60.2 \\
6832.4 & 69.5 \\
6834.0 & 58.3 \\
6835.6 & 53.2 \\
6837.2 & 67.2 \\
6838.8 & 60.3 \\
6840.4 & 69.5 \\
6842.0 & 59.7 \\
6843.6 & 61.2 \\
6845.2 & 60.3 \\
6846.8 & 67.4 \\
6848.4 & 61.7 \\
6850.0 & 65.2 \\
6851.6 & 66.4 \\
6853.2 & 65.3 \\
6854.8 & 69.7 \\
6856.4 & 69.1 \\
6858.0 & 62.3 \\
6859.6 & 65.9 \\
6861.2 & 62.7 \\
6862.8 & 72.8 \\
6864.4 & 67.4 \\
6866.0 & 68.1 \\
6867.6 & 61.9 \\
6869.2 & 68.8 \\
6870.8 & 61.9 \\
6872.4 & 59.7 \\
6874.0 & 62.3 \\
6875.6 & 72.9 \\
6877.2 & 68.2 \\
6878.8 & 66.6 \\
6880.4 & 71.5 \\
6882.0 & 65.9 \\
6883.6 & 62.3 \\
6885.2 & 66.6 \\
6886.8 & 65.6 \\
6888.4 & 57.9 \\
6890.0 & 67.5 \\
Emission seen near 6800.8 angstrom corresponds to [O III] 5007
